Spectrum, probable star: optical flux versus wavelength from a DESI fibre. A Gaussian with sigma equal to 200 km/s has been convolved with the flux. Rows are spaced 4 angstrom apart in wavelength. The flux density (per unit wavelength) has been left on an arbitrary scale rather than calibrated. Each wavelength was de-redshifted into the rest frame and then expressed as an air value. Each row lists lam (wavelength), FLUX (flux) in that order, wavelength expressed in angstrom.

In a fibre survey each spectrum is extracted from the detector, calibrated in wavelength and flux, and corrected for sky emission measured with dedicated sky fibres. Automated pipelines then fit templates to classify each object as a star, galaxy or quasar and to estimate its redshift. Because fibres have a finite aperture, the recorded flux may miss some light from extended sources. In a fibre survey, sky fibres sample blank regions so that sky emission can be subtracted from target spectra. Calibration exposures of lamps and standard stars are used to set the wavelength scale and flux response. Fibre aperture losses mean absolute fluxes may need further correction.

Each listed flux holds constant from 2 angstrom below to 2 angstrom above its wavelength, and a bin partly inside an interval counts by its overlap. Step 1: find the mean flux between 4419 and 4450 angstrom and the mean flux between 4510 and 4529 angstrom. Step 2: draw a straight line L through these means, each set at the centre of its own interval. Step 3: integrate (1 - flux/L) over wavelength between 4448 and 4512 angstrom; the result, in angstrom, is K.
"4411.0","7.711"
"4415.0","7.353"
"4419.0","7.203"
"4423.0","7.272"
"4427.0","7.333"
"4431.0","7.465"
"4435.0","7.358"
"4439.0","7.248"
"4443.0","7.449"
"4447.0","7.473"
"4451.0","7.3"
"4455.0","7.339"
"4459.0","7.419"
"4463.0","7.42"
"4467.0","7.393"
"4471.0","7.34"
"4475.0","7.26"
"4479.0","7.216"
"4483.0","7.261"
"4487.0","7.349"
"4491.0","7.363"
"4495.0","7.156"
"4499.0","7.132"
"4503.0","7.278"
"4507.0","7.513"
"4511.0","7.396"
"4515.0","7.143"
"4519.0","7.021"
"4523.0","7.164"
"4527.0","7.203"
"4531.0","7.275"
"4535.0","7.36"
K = -0.6 angstrom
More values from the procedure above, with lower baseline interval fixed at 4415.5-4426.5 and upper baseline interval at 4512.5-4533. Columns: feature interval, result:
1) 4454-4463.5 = -0.2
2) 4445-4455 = -0.2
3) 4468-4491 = -0.3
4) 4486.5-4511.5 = -0.4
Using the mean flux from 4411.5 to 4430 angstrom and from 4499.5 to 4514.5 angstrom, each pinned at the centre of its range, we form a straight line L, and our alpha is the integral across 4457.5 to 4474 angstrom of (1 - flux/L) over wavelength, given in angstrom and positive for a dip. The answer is -0.10 angstrom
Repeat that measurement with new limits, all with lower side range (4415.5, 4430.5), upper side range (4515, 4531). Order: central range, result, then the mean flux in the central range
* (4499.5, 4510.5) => -0.3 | 7.36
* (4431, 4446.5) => -0.2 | 7.38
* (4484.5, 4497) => -0.2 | 7.29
